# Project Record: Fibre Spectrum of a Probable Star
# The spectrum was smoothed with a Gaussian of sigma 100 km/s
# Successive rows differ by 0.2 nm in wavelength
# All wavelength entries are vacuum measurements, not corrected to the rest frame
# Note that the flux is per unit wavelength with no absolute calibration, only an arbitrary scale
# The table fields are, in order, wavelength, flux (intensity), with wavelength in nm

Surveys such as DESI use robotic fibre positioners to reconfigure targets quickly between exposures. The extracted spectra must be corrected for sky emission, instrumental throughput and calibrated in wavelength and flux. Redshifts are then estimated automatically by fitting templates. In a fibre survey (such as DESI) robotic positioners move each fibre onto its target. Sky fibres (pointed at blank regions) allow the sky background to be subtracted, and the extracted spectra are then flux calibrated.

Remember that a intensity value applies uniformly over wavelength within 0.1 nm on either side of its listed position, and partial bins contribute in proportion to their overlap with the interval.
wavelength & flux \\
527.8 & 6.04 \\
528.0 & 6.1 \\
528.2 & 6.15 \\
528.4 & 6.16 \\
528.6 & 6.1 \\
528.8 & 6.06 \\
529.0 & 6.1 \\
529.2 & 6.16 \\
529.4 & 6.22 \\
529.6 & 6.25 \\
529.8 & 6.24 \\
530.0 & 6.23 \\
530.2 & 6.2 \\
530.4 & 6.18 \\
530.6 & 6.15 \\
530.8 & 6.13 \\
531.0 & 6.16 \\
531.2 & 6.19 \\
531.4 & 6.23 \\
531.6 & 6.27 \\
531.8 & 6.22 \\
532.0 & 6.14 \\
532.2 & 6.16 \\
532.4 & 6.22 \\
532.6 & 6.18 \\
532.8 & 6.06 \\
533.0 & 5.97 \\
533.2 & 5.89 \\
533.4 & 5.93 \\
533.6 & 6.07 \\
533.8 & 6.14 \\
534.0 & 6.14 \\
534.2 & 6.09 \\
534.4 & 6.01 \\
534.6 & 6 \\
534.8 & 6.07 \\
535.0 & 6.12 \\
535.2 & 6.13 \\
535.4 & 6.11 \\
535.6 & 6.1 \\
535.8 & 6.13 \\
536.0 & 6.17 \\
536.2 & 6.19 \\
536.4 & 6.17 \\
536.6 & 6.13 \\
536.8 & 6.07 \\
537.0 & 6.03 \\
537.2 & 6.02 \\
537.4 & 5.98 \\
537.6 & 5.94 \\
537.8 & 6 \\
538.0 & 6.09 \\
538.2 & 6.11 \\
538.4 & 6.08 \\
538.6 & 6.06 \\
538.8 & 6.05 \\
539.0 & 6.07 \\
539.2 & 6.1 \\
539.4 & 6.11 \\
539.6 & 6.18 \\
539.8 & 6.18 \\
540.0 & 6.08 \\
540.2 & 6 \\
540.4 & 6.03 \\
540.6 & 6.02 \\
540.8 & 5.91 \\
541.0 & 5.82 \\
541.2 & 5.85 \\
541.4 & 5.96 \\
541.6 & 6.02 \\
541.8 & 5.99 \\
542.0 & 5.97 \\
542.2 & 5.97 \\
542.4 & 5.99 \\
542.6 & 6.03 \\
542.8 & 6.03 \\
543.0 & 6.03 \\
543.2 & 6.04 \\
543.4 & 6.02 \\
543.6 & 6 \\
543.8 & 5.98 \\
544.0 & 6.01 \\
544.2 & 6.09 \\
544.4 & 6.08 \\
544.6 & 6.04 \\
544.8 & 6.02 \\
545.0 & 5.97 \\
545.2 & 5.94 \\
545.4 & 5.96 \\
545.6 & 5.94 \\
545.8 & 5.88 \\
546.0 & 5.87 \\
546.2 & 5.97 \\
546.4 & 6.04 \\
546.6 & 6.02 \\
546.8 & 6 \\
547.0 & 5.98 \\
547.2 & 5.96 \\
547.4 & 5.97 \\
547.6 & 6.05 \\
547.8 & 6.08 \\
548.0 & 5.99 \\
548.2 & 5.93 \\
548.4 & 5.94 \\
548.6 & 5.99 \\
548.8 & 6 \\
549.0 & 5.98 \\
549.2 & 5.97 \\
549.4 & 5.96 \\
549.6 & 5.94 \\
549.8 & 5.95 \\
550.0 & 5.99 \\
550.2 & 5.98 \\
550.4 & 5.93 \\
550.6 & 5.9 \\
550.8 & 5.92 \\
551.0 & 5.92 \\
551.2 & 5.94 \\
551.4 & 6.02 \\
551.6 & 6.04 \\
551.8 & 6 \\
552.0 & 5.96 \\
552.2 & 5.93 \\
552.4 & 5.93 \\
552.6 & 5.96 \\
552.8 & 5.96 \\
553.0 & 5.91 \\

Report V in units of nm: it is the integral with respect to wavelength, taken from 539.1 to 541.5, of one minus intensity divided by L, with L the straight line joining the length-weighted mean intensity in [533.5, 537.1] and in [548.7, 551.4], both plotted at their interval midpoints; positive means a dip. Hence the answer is 0.01 nm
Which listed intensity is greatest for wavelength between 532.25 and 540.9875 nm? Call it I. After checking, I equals 6.22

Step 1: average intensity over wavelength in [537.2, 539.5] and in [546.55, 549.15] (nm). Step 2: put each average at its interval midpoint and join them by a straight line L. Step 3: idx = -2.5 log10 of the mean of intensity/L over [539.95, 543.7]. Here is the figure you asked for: 0.01 mag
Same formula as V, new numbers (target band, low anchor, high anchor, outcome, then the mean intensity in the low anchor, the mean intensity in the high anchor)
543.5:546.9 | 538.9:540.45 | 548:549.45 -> 0.02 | 6.1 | 5.97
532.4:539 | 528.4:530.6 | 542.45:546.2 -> 0.03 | 6.17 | 6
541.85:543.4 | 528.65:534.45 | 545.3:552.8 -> 0.01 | 6.14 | 5.97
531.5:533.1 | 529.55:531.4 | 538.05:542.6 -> 0.00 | 6.19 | 6.03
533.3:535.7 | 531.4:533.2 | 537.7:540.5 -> 0.02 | 6.14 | 6.08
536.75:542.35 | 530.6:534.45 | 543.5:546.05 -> 0.02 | 6.12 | 5.99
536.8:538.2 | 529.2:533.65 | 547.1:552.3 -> 0.02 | 6.15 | 5.97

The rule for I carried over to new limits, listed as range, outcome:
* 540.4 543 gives 6.03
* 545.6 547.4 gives 6.04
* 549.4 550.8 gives 5.99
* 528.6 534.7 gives 6.27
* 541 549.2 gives 6.09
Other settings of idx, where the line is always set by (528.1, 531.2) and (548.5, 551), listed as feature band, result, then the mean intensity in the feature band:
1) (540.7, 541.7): 0.02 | 5.91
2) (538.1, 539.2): 0.00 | 6.08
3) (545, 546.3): 0.01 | 5.93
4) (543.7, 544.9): 0.00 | 6.04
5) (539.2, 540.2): -0.01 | 6.12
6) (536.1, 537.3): 0.00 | 6.1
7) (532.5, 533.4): 0.02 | 6.01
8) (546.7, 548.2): 0.00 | 6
